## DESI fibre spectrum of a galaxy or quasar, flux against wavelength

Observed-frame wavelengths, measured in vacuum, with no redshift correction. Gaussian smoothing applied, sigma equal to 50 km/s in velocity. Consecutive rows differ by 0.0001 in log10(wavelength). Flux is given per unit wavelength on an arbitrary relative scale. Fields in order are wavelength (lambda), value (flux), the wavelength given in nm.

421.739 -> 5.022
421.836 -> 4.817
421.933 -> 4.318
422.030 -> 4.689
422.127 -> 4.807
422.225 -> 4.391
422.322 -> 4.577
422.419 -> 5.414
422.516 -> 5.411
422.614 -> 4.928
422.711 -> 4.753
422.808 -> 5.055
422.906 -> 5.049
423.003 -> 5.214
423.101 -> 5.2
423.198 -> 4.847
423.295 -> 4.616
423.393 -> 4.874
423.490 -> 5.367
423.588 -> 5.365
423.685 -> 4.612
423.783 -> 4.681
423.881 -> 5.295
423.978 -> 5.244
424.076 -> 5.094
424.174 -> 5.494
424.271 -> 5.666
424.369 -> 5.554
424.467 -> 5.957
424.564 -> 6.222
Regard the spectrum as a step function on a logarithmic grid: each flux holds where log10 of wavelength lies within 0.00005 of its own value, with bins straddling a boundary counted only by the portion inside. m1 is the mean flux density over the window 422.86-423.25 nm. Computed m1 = 5.08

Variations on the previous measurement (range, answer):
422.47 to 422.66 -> 5.15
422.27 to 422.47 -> 5.01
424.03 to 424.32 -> 5.42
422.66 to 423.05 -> 5.02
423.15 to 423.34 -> 4.74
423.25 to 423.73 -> 4.97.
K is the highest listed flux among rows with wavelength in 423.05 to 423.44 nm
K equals 5.2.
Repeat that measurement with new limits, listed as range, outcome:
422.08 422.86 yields 5.414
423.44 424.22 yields 5.494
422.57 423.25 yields 5.214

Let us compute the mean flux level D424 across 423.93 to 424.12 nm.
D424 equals 5.16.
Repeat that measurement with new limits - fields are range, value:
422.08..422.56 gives 4.92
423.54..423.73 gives 5.01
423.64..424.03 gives 4.95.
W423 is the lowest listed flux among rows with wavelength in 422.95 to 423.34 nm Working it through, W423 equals 4.616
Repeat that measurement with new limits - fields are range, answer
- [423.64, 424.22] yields 4.612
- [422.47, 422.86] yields 4.753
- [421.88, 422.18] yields 4.318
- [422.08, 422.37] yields 4.391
